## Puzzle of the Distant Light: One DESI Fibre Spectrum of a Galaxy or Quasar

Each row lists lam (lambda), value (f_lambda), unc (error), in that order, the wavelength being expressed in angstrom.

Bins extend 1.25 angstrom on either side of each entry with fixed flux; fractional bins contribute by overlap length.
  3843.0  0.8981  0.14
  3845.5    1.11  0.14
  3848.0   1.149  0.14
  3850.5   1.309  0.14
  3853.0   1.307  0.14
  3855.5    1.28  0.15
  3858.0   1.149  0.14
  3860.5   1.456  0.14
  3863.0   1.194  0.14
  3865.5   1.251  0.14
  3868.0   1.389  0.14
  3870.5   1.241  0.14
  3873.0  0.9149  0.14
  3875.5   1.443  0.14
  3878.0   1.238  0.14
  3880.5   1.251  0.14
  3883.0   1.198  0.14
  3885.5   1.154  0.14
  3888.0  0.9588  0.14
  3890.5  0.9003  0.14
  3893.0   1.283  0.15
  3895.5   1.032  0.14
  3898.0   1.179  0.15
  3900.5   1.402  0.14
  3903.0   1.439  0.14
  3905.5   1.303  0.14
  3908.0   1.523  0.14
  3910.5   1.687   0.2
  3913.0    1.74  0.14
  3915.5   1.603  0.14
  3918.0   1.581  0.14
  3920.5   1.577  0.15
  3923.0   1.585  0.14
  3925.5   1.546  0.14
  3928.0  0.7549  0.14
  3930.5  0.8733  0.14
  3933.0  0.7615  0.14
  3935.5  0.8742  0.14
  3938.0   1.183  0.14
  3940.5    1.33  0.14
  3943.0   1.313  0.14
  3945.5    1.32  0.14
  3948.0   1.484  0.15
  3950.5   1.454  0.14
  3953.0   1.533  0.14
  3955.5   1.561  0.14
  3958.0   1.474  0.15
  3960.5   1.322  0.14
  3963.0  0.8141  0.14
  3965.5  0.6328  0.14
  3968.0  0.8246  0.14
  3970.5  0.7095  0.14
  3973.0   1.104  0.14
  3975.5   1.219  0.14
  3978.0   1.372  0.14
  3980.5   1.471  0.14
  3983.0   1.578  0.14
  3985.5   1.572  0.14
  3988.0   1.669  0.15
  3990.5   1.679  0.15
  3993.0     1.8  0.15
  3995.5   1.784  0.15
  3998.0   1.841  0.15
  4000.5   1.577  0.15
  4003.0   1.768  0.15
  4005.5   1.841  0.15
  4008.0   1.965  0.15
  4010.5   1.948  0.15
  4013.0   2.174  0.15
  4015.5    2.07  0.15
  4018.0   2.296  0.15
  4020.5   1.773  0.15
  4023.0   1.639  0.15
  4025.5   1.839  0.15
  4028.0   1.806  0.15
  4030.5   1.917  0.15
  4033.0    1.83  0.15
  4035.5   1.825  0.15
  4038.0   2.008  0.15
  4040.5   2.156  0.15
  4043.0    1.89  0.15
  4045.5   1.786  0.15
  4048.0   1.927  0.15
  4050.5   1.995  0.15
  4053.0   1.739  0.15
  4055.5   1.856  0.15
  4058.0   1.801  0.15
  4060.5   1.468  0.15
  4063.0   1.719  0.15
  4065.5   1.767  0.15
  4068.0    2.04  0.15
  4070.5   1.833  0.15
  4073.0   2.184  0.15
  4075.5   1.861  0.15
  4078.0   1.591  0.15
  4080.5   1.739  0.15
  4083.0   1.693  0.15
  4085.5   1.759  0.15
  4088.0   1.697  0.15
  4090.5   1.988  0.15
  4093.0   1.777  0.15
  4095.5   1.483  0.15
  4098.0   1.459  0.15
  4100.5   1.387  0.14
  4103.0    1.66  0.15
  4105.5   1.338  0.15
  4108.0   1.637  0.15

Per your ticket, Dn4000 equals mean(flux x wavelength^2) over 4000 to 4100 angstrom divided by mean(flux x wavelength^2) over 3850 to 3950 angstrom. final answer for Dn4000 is 1.55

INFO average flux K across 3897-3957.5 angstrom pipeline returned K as 1.36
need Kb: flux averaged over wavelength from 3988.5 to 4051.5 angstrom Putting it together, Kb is 1.88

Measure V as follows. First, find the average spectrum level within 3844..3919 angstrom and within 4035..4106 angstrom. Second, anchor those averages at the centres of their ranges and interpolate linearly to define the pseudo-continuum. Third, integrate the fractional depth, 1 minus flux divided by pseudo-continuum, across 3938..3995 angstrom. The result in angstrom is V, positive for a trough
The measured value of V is 6.68 angstrom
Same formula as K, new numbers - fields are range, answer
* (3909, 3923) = 1.63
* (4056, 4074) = 1.83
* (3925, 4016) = 1.4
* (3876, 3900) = 1.15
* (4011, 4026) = 1.97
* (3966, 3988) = 1.24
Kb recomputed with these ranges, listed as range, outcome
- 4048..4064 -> 1.78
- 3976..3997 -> 1.6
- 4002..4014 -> 1.94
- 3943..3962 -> 1.43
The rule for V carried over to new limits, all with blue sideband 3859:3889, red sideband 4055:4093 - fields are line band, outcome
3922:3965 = 5.8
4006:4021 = -3.8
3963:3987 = 5.8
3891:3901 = 0.8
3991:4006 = -1.7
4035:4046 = -1.6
